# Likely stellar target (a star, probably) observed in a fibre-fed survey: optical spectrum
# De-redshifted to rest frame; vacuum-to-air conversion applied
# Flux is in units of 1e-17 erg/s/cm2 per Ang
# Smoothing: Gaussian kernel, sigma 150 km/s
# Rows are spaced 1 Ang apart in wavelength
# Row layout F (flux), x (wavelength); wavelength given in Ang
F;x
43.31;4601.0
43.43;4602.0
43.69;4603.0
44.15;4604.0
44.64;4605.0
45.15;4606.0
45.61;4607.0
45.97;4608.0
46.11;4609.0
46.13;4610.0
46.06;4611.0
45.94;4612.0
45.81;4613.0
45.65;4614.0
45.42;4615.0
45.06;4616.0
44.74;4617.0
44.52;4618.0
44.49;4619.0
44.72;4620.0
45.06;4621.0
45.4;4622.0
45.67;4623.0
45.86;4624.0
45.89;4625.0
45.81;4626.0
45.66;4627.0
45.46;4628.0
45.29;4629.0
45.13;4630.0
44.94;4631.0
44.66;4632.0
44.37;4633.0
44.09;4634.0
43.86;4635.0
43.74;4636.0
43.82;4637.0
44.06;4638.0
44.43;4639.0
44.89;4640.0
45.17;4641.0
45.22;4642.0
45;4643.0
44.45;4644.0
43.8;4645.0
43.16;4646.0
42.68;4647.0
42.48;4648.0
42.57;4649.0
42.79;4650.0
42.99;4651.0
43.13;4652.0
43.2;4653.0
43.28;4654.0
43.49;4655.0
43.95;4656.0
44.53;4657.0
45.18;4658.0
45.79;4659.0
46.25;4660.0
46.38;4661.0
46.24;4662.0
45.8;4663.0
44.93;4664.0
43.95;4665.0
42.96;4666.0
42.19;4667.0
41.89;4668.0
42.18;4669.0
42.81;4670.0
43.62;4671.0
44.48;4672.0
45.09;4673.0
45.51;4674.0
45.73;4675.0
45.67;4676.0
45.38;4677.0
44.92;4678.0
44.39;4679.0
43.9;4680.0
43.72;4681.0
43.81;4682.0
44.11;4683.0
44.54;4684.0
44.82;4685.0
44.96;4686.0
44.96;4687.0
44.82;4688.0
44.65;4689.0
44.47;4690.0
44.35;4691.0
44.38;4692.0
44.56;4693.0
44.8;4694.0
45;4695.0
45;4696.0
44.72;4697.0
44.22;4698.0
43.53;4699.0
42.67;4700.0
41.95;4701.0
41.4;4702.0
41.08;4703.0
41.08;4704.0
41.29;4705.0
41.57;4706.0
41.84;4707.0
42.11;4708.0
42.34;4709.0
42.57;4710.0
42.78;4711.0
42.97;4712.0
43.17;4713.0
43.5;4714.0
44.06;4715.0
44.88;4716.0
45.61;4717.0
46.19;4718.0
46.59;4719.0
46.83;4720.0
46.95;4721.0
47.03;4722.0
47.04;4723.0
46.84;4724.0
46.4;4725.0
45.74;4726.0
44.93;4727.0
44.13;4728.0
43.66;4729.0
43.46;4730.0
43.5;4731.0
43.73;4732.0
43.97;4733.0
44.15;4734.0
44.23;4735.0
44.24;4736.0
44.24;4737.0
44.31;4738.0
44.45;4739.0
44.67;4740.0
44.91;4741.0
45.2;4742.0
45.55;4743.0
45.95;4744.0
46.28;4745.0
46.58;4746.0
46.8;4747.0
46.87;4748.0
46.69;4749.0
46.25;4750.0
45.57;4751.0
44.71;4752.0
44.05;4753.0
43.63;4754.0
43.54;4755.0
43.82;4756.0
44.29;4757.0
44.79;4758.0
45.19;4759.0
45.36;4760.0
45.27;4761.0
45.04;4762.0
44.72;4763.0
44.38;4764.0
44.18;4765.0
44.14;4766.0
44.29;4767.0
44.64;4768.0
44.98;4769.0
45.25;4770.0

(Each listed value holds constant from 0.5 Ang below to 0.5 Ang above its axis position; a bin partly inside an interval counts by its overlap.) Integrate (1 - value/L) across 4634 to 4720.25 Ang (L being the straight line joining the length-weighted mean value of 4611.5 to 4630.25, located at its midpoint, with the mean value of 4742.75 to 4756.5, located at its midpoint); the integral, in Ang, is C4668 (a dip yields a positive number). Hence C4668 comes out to 2.66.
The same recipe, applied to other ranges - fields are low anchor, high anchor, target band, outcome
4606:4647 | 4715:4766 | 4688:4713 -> 1.06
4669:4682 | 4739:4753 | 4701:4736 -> 0.95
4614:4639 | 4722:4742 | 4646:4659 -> 0.41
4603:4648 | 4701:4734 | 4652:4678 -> 0.07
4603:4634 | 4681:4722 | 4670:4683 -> -0.08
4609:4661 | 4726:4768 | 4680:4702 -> 0.25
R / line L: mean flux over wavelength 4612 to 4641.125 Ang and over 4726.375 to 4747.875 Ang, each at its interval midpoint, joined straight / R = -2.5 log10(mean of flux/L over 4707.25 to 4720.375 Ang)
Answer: 0.02 mag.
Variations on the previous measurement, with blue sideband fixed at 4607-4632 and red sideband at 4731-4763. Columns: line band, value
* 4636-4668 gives 0.03 mag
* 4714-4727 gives -0.02 mag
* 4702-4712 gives 0.08 mag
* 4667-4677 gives 0.03 mag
